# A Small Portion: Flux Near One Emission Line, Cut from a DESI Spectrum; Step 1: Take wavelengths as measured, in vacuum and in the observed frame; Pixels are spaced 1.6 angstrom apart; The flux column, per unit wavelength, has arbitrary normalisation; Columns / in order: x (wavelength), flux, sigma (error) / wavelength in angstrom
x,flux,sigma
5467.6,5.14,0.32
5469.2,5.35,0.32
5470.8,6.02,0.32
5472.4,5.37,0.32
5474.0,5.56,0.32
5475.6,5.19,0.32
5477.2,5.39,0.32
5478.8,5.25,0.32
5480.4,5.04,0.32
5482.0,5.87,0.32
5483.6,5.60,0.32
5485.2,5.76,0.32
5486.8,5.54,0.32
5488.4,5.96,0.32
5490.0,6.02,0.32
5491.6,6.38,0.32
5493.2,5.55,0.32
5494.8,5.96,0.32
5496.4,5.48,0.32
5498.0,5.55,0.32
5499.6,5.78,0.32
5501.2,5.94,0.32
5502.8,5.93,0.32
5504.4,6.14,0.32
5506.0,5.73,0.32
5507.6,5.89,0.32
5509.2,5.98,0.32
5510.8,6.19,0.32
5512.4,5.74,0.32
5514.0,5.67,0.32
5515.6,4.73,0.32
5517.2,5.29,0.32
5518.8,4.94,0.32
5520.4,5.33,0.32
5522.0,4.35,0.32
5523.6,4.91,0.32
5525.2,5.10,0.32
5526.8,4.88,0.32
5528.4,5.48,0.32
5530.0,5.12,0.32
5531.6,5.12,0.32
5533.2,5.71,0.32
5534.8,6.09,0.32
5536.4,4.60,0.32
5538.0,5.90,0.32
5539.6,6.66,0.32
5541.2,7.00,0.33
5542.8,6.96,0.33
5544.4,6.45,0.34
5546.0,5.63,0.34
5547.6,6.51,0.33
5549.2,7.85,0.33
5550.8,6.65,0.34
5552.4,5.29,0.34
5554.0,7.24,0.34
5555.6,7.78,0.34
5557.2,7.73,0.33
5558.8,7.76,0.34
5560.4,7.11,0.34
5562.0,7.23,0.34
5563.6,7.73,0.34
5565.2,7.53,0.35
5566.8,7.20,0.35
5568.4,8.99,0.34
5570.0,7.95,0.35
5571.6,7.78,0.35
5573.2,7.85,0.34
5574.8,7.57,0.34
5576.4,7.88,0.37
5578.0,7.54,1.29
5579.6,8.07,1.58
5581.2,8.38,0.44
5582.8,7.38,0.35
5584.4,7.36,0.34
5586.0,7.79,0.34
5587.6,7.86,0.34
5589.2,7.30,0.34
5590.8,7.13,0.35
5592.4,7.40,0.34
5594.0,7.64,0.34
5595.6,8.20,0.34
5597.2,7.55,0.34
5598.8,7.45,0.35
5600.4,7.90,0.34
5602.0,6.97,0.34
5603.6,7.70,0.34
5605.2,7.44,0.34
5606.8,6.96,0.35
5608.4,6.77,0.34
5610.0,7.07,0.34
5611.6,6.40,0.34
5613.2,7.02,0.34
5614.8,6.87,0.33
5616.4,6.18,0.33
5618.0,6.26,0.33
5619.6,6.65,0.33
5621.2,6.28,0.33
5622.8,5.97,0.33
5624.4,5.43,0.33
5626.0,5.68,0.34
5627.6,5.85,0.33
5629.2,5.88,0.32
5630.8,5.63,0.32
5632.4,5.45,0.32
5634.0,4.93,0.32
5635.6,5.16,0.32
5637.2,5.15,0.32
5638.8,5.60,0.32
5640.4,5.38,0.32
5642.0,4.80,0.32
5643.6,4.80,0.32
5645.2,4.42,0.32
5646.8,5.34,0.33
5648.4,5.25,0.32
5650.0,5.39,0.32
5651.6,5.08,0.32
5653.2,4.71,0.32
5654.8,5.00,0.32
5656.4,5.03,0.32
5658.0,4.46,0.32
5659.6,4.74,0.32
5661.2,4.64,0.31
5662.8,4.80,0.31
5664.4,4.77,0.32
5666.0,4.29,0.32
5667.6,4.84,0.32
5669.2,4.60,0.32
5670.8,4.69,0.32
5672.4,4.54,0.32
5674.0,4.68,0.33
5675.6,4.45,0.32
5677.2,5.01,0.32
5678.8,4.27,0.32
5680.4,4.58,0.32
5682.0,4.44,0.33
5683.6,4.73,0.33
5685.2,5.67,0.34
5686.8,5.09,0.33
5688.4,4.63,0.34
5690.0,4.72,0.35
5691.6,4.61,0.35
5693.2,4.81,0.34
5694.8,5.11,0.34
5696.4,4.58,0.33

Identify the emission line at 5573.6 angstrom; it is C IV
